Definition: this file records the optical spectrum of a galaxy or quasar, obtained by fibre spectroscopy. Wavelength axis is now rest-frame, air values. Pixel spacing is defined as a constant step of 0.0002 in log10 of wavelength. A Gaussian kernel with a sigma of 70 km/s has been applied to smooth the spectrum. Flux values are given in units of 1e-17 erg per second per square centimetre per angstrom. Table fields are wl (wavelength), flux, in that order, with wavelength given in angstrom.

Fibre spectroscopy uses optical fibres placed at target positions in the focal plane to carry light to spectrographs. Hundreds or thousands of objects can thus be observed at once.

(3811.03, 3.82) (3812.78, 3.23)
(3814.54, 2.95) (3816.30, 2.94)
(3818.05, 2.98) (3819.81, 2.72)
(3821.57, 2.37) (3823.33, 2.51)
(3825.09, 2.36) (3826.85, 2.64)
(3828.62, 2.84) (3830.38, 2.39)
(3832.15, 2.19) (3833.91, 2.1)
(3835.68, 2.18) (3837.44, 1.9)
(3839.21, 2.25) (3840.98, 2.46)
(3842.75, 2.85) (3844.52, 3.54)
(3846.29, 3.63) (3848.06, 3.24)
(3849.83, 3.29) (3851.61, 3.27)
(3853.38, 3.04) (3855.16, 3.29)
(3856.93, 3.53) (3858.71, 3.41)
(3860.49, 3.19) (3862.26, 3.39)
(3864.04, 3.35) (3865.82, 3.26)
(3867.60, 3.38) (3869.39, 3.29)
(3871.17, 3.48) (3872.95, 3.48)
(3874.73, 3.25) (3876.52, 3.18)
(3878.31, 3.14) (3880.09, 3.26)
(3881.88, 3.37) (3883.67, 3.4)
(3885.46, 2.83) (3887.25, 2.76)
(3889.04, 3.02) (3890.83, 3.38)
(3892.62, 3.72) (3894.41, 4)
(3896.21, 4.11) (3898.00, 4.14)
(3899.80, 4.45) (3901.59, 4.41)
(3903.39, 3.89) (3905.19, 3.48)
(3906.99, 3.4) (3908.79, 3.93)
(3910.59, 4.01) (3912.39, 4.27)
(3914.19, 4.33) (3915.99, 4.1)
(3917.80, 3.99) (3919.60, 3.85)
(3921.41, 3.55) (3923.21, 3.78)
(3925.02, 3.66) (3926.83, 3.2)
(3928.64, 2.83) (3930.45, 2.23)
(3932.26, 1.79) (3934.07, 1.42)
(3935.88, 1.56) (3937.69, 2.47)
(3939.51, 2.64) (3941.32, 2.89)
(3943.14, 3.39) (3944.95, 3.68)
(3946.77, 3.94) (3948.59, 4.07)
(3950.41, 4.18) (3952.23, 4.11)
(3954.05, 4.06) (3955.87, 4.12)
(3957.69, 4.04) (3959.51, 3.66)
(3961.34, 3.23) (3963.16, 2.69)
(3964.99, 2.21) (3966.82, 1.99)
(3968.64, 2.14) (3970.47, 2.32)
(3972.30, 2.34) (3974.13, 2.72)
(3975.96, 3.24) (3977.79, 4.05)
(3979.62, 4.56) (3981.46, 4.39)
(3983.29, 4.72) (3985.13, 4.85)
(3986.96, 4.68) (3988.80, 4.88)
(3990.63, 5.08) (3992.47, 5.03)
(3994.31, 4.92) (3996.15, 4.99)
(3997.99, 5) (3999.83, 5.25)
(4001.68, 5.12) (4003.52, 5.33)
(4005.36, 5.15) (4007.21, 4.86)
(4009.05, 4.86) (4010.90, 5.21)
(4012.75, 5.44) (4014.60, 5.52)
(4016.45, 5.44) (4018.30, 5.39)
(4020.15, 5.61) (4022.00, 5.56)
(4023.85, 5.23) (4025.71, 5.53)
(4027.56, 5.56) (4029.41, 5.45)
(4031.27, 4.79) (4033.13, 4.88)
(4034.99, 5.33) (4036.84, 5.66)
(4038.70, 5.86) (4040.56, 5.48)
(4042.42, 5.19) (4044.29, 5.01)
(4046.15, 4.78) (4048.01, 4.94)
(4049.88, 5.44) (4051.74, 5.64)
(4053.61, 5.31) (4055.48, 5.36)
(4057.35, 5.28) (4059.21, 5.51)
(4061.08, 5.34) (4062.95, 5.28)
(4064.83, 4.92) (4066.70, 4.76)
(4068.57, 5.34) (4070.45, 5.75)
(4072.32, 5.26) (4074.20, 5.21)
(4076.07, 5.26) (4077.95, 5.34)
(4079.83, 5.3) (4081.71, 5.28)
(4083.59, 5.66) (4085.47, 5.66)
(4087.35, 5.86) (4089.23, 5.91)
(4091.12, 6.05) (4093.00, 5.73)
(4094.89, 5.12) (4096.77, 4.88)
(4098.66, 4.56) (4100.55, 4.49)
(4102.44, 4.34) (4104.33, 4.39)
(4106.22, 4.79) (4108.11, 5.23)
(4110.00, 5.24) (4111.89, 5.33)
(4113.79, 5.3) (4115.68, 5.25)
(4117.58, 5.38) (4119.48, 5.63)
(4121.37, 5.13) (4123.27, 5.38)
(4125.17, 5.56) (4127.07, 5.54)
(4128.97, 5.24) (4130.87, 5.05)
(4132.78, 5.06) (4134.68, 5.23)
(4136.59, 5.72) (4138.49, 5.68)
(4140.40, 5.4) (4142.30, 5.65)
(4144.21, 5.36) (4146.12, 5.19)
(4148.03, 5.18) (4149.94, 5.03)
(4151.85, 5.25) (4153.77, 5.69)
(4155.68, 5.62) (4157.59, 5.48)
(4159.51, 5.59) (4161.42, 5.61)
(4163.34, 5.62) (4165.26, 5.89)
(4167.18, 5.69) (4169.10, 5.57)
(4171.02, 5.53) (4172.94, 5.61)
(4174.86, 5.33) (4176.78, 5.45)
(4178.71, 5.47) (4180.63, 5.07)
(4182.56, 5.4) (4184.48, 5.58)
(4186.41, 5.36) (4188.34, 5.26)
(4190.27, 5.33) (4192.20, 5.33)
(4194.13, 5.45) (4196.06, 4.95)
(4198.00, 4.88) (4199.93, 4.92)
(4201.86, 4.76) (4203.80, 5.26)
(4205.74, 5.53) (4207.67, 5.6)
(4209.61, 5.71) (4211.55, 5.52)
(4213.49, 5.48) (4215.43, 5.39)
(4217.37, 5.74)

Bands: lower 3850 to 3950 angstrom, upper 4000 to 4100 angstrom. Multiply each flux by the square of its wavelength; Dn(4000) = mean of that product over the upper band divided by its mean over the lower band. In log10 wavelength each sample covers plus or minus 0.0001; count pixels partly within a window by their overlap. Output 1.69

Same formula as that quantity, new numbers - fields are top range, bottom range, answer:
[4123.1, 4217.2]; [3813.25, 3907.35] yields 2.00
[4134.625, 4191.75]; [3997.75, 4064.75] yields 1.10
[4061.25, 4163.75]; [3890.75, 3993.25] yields 1.62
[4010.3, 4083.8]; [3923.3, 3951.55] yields 1.90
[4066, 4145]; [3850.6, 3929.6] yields 1.66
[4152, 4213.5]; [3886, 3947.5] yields 1.81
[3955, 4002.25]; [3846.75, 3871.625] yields 1.26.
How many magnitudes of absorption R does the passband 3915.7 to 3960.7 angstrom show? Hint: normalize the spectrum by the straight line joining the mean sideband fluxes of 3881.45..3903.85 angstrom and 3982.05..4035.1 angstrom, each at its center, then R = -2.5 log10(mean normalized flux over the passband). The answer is 0.27 mag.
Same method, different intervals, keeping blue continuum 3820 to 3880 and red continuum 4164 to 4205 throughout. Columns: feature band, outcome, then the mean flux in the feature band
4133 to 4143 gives -0.10 mag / 5.5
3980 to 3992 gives -0.21 mag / 4.77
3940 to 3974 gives 0.14 mag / 3.26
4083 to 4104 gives -0.13 mag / 5.26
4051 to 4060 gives -0.22 mag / 5.41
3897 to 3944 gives 0.02 mag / 3.37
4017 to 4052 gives -0.24 mag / 5.33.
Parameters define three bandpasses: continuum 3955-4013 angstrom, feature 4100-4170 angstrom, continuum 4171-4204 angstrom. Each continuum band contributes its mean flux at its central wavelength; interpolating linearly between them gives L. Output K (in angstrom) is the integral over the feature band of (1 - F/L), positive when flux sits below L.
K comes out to -4.8 angstrom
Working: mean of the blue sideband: 4.15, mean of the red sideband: 5.27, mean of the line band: 5.32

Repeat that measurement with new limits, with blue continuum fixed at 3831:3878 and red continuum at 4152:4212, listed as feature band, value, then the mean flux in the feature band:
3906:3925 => -2.3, 3.91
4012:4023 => -3.3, 5.49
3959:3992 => 3.2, 3.56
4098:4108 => 0.6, 4.57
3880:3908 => -2.3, 3.61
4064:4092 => -4.6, 5.44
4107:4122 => -1.2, 5.31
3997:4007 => -2.5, 5.15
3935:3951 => 2.2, 3.19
